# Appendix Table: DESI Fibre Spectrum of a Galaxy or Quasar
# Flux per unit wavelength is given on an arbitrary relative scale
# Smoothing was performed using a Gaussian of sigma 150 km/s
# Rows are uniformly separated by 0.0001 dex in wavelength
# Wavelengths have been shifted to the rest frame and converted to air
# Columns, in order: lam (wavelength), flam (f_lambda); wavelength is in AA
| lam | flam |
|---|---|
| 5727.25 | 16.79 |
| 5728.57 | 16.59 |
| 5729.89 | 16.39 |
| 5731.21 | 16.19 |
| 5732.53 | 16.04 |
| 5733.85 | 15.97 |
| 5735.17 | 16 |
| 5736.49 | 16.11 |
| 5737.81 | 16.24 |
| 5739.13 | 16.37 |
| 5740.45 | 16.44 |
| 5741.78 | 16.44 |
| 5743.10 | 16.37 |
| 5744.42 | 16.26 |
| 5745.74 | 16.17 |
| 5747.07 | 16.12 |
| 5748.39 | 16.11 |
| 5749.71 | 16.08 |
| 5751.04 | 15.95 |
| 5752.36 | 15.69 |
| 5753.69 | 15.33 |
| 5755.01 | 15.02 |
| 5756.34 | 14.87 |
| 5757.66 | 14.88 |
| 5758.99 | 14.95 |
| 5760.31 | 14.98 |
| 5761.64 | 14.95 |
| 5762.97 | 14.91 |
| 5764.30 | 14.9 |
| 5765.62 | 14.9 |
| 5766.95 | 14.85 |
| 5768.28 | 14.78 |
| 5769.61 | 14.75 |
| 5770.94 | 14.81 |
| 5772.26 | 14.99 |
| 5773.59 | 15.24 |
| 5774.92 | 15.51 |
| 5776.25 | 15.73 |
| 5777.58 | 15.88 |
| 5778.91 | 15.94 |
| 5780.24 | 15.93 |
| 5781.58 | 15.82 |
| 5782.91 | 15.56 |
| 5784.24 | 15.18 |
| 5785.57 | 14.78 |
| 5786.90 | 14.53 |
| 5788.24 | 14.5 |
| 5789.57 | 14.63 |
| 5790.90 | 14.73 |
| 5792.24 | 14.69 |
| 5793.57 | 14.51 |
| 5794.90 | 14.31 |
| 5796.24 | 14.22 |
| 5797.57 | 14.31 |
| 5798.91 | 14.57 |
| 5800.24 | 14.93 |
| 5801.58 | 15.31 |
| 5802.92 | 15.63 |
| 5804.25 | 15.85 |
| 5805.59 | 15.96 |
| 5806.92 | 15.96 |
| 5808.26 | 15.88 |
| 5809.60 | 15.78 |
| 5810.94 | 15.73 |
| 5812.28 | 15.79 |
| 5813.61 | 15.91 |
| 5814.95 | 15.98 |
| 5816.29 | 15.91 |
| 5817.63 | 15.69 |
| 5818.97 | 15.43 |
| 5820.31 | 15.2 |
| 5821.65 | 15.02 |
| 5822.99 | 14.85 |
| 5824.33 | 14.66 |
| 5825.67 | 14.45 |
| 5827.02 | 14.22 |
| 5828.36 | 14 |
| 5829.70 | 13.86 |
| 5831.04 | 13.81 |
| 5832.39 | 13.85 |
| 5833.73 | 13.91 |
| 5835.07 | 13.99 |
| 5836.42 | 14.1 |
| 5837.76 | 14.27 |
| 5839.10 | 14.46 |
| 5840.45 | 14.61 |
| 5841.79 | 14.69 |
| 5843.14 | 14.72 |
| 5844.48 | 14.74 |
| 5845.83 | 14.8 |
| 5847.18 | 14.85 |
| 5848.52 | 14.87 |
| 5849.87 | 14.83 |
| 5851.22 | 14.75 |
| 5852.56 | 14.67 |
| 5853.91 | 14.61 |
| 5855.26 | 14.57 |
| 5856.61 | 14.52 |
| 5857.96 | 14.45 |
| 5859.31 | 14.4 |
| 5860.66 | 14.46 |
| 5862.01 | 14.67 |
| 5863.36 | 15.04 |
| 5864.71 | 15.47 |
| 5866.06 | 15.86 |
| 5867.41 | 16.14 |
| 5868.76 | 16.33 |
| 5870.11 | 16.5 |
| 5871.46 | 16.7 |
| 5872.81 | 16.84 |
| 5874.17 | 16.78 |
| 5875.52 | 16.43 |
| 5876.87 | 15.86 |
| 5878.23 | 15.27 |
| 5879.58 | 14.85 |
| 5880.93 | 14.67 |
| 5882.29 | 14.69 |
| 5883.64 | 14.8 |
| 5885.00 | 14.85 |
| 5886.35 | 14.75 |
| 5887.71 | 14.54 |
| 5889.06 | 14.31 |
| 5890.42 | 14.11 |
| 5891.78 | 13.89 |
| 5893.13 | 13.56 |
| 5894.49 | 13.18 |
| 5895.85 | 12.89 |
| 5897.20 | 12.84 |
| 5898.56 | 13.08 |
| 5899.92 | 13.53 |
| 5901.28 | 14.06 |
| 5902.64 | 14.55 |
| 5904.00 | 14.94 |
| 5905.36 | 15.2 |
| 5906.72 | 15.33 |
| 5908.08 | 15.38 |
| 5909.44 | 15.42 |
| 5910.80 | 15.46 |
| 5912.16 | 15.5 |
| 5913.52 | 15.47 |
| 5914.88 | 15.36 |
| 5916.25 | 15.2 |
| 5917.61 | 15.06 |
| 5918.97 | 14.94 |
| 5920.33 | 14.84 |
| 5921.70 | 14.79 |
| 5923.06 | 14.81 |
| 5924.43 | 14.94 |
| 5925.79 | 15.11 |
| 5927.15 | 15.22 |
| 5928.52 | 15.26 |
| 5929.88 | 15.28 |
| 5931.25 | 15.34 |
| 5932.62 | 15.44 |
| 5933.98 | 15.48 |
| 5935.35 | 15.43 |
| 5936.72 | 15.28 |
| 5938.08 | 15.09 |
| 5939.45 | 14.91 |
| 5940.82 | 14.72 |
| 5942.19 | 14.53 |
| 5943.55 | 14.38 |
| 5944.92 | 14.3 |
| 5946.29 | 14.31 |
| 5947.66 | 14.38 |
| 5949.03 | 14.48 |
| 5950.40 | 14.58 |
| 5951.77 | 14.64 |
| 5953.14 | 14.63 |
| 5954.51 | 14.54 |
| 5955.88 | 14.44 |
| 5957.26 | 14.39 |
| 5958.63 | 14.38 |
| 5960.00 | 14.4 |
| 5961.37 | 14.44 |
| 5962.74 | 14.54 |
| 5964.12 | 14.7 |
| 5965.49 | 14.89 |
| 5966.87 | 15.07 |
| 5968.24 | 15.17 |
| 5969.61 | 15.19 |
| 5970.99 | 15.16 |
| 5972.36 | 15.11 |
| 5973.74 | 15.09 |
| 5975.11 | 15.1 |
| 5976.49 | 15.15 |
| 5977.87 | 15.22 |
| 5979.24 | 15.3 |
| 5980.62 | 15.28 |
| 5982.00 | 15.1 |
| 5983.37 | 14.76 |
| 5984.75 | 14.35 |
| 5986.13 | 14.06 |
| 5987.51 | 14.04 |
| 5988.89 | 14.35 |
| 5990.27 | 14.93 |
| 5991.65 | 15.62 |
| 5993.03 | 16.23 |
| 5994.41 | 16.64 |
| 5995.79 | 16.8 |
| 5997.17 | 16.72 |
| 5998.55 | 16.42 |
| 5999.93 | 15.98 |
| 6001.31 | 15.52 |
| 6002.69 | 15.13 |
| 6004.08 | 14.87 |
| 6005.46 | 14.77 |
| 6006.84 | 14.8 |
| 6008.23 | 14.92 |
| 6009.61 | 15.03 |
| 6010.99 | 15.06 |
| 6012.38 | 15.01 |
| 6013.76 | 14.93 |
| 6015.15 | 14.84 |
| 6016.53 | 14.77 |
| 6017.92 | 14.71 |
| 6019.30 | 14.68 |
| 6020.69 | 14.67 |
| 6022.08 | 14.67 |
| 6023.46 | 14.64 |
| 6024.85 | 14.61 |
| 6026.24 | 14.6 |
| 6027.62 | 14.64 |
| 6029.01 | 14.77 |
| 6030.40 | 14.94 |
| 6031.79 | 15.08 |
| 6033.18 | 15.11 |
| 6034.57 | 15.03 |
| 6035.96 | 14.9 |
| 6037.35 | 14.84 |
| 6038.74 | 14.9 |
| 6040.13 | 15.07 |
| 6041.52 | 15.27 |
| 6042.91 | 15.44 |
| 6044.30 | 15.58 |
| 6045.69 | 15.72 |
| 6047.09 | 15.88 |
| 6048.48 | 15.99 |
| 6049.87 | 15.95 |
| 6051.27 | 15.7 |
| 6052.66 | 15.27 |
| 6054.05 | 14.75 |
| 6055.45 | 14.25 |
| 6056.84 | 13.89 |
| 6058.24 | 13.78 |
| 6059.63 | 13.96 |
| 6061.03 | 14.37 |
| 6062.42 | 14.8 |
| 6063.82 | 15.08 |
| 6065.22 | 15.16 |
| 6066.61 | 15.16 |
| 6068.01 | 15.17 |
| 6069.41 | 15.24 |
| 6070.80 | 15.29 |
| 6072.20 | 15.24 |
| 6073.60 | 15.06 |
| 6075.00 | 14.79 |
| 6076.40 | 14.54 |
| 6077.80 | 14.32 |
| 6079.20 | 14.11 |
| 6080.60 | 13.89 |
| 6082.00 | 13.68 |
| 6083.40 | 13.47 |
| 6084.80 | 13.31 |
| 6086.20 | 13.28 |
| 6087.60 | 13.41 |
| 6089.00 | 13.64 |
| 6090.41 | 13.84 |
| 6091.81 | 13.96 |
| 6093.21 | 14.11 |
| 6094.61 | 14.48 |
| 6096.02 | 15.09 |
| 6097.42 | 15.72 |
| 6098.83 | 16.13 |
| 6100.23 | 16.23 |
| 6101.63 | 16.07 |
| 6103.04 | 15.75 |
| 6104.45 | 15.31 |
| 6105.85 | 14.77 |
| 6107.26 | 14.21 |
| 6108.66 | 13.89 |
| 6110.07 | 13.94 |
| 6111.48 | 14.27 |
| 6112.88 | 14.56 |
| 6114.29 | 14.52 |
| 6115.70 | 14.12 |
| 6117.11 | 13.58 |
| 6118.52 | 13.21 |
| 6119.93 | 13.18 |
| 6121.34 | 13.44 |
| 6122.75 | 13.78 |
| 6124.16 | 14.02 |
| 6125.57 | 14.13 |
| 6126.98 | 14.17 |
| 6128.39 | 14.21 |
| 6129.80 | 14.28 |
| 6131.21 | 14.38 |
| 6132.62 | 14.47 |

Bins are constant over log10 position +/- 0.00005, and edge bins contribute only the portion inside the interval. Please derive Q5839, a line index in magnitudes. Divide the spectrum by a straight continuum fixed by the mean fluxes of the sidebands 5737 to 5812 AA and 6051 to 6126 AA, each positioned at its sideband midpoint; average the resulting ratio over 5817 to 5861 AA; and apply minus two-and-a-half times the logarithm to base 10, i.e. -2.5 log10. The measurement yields 0.05 mag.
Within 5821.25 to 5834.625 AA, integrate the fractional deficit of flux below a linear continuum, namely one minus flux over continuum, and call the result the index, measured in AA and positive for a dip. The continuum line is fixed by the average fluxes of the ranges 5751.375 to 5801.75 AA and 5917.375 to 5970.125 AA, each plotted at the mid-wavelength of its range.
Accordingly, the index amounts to 0.64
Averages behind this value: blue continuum 15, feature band 14.2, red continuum 14.8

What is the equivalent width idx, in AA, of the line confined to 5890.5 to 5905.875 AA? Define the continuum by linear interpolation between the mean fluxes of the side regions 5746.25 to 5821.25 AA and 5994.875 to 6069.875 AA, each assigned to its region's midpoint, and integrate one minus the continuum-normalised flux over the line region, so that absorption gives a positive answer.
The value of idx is 1.4 AA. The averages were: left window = 15.3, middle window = 13.8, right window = 15.1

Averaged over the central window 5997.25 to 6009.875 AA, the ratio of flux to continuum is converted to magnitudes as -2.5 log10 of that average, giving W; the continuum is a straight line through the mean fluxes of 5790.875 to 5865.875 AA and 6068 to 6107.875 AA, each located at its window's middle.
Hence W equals -0.05 mag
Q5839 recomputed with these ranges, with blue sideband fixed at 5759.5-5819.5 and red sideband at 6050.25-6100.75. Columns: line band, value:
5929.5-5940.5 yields -0.03 mag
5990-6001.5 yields -0.10 mag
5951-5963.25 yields 0.03 mag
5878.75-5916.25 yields 0.03 mag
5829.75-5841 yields 0.08 mag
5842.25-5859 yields 0.03 mag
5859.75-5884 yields -0.04 mag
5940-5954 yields 0.03 mag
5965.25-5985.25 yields -0.02 mag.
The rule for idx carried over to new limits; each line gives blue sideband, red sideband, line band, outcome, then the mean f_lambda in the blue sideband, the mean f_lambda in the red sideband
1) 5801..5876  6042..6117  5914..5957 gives 0.2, 15.1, 14.7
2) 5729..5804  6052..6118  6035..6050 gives -0.8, 15.4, 14.5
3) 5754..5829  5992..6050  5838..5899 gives 1.3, 15.1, 15.2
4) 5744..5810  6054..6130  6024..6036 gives -0.2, 15.2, 14.4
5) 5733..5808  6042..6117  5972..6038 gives -0.9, 15.4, 14.7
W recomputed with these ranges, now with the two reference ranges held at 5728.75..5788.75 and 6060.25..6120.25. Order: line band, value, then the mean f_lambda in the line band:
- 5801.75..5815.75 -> -0.03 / 15.8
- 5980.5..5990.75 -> 0.02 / 14.6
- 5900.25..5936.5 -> -0.01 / 15.1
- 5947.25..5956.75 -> 0.03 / 14.5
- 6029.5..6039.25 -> -0.02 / 15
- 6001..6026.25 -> -0.01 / 14.8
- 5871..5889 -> -0.02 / 15.4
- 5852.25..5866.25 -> 0.04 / 14.8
